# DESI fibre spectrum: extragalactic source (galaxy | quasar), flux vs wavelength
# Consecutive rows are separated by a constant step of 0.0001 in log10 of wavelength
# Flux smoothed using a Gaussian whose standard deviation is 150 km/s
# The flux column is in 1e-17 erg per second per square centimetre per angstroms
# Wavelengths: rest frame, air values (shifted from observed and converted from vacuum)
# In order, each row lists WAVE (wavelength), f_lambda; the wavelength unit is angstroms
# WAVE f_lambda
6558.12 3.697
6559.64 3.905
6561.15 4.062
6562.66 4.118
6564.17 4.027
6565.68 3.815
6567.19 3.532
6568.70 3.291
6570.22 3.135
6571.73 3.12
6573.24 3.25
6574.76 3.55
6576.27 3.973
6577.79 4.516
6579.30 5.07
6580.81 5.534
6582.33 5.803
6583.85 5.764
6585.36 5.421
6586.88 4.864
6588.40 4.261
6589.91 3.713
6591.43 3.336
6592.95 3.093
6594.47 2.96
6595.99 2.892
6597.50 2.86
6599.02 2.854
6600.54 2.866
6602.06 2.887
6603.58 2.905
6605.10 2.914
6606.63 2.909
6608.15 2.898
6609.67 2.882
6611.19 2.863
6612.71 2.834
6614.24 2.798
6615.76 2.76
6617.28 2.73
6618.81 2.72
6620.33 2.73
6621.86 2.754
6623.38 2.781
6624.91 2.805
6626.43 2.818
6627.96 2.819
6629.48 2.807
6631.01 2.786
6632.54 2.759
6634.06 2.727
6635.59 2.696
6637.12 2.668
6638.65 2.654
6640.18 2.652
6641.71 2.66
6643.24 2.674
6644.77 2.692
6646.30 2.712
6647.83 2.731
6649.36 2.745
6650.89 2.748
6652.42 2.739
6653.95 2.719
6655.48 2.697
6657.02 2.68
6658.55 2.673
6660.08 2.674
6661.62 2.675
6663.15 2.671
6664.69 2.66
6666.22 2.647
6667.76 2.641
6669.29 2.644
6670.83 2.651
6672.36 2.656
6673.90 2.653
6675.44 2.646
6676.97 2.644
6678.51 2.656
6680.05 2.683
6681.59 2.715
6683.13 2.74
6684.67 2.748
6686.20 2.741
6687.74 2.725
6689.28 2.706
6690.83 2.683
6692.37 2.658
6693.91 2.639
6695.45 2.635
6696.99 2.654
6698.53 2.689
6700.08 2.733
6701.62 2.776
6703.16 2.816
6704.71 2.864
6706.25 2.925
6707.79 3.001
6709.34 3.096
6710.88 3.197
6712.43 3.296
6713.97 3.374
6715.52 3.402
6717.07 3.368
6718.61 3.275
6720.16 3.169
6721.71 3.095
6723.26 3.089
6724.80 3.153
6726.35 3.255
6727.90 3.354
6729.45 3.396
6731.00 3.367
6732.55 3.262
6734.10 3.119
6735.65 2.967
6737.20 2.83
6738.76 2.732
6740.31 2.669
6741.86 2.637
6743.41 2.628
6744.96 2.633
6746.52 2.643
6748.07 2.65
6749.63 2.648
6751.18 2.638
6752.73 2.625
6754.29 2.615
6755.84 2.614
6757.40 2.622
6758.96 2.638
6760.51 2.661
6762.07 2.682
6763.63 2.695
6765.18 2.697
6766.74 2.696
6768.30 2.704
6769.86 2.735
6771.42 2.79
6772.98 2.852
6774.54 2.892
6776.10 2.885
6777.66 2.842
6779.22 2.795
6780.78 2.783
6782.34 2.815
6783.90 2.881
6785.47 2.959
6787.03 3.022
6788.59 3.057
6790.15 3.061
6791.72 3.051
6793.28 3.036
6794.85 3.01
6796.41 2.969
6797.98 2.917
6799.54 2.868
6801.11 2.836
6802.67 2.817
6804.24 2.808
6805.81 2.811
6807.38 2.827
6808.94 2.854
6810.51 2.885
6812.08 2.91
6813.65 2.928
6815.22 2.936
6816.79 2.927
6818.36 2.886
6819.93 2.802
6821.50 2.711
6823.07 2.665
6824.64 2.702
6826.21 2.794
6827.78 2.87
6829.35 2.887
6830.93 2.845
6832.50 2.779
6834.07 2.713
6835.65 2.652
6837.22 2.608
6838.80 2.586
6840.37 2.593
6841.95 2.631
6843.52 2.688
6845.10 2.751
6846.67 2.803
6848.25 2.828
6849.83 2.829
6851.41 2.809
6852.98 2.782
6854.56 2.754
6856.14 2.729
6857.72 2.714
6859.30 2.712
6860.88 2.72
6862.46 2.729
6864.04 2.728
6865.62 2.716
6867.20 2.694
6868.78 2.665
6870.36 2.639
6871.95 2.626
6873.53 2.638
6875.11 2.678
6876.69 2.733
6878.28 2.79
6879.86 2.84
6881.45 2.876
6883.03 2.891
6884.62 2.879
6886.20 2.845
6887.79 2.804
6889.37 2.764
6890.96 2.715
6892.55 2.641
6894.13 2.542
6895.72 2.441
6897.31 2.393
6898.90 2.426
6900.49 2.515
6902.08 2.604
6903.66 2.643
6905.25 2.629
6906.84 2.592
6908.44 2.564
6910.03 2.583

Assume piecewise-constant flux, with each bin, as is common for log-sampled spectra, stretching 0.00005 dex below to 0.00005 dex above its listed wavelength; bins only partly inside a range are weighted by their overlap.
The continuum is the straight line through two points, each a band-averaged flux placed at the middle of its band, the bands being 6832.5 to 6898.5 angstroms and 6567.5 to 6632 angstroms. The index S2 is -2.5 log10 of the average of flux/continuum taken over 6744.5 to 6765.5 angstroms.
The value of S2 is 0.13 mag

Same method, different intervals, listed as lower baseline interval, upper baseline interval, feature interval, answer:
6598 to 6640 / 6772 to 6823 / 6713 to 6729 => -0.145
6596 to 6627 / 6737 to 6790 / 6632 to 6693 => 0.045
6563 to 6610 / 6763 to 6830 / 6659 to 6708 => 0.222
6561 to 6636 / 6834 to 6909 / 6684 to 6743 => 0.045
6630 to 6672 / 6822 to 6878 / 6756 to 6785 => -0.019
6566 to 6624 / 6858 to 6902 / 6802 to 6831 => 0.012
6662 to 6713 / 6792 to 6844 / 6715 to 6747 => -0.104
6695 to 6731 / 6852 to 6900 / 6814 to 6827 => 0.009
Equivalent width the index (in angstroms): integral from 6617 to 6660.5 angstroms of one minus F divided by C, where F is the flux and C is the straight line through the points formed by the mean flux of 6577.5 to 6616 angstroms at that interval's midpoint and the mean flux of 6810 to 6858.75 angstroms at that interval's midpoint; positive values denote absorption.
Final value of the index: 9.4 angstroms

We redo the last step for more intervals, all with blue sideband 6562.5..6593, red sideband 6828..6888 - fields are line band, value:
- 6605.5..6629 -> 6.9 angstroms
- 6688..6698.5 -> 2.7 angstroms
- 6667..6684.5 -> 4.8 angstroms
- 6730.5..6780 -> 7.7 angstroms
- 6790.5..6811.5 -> 0.9 angstroms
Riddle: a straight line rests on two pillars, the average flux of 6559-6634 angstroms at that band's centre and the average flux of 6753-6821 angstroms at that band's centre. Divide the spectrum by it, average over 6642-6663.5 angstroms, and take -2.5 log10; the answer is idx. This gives 0.20 mag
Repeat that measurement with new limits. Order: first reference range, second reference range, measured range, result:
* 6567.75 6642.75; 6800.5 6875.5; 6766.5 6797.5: 0.00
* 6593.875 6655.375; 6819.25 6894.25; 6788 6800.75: -0.09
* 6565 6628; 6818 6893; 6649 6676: 0.21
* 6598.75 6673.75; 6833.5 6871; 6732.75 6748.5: -0.02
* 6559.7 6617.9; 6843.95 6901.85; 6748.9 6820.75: 0.06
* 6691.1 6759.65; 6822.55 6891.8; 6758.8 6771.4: 0.07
